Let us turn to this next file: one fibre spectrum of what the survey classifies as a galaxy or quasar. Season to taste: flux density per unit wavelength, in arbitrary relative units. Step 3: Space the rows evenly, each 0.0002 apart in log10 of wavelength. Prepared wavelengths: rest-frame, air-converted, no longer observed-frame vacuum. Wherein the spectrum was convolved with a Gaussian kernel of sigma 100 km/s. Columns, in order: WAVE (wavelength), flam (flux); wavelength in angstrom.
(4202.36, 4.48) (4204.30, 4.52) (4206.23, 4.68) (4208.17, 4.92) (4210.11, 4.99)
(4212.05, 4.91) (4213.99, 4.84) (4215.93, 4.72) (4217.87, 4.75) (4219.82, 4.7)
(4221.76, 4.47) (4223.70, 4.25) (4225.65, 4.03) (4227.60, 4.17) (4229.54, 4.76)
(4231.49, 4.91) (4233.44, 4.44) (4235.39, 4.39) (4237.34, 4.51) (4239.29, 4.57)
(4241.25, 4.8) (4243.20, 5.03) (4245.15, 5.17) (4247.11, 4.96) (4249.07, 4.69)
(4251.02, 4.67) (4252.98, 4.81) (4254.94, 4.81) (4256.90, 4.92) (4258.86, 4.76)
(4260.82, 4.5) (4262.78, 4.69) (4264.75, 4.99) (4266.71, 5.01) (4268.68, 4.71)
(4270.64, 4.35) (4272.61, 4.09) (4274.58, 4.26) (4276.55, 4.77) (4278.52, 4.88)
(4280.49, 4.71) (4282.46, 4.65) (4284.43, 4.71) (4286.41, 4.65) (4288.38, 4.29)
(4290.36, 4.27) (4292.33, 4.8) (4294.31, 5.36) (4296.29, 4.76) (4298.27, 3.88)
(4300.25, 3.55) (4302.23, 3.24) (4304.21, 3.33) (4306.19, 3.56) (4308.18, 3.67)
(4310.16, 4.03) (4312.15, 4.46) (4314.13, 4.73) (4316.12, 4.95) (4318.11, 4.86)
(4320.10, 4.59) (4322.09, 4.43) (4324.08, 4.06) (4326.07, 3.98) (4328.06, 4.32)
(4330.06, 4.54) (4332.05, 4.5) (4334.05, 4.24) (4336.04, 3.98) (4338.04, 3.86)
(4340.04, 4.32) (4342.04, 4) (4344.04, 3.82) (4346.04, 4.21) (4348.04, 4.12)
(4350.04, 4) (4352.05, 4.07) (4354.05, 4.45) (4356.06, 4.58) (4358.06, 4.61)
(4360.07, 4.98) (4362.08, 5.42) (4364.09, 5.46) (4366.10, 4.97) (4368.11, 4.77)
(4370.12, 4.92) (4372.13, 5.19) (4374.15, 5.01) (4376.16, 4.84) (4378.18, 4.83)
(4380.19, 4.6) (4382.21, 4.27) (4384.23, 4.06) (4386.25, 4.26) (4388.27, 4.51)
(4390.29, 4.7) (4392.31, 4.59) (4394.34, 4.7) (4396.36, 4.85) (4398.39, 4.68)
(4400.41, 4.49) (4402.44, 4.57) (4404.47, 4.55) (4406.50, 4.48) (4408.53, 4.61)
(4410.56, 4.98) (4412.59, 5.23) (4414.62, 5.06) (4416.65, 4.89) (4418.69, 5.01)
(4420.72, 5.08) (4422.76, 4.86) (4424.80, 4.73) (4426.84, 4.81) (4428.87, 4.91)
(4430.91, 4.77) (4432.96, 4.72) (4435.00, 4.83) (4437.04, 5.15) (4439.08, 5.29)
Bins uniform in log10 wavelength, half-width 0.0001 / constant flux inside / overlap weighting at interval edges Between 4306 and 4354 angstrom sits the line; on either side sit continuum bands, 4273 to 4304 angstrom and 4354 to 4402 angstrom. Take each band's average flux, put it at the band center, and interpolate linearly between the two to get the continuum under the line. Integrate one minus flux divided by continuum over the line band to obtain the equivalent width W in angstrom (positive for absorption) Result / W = 3.5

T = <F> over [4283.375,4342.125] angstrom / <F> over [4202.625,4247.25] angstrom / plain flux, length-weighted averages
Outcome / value 0.91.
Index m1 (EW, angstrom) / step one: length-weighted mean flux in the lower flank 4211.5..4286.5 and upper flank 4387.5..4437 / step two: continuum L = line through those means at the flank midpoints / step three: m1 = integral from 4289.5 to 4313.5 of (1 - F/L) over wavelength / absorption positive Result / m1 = 3.2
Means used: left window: 4.67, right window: 4.78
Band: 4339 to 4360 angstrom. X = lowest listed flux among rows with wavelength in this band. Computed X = 3.82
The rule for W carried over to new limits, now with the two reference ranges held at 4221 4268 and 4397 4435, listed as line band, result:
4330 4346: 2.1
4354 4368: -0.5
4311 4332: 1.1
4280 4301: 0.9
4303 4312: 1.9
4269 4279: 0.5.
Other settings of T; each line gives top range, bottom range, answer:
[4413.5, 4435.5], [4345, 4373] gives 1.04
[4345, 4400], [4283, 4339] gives 1.09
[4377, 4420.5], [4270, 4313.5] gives 1.09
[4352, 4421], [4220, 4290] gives 1.03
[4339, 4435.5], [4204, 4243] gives 1.01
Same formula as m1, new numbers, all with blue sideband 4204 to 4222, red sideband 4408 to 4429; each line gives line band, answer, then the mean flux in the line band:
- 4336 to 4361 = 3.28 angstrom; 4.24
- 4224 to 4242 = 1.09 angstrom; 4.49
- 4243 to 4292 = 1.26 angstrom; 4.69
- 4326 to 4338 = 1.52 angstrom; 4.25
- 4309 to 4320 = 0.59 angstrom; 4.59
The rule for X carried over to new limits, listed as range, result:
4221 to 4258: 4.03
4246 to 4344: 3.24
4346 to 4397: 4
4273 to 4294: 4.26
